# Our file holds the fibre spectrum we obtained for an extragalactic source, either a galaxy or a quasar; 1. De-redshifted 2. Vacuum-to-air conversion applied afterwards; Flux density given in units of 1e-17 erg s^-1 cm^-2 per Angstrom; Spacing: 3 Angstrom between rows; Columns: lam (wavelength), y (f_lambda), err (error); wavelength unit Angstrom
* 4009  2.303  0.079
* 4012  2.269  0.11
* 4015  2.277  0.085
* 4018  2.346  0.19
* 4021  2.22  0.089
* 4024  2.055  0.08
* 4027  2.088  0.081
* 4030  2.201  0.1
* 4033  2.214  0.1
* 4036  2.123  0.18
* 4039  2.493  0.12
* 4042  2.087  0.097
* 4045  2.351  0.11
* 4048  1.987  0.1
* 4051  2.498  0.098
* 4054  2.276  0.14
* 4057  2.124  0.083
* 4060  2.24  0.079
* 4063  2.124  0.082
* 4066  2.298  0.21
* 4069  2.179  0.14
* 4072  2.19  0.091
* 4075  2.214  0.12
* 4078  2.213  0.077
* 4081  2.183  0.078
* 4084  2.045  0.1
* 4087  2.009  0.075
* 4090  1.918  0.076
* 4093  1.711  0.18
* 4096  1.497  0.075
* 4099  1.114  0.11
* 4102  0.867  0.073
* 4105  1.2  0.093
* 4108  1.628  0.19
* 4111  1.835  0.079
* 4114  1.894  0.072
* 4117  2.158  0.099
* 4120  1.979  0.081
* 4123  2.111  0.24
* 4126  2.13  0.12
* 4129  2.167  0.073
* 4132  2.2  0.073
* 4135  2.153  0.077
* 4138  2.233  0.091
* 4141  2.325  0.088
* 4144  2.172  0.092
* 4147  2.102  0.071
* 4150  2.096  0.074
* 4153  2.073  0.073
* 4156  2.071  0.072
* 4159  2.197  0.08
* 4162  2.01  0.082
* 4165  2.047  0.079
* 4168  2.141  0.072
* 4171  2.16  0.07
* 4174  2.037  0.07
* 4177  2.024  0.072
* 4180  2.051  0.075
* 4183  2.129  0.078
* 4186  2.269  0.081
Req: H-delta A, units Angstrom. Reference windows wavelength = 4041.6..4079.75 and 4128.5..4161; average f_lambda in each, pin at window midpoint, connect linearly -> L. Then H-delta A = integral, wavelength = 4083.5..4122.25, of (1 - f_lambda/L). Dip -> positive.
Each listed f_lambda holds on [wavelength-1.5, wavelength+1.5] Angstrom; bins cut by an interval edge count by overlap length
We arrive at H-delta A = 9.0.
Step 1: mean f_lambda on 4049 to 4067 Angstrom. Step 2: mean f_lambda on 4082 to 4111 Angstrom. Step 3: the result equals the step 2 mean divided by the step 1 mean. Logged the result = 0.70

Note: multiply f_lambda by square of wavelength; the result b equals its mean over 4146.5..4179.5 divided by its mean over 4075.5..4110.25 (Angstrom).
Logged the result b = 1.28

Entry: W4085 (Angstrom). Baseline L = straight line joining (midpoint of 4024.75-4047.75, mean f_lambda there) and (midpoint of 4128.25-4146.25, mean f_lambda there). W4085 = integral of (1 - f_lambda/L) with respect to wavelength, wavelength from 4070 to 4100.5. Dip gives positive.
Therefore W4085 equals 4.0 Angstrom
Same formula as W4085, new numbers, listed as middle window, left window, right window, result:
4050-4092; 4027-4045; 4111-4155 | 0.3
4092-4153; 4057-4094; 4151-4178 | 6.2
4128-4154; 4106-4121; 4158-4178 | -2.5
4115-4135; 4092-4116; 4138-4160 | -3.7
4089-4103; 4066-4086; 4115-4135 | 4.8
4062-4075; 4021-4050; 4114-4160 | -0.2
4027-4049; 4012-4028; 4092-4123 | -1.3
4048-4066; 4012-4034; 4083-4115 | -2.8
